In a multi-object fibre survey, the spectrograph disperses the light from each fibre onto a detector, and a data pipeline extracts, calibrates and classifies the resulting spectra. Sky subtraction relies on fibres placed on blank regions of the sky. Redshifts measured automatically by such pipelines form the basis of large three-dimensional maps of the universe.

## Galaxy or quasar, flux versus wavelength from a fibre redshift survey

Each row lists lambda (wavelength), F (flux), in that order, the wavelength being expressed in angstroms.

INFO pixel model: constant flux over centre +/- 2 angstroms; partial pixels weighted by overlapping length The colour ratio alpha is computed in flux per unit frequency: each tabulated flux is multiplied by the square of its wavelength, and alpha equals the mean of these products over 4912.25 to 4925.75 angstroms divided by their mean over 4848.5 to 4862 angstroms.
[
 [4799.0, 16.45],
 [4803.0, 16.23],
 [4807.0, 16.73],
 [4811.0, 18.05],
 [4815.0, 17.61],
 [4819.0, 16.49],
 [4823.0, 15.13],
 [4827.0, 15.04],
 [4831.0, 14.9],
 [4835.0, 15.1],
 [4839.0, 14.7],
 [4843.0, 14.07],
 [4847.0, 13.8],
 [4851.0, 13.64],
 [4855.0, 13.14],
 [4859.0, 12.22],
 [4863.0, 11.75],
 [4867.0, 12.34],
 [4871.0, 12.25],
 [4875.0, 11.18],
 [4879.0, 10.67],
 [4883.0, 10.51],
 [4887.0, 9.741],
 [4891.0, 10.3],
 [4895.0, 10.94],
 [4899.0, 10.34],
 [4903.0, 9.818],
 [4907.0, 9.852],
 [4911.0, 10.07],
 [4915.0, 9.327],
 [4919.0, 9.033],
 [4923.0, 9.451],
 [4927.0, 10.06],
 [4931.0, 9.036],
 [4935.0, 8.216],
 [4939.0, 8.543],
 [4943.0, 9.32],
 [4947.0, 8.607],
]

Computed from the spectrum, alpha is 0.74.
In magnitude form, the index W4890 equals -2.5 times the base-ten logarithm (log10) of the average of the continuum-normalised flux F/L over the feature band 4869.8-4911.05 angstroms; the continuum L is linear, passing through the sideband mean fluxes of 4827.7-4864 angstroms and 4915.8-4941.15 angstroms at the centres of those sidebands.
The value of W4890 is 0.074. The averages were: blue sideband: 13.8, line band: 10.5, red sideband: 9.07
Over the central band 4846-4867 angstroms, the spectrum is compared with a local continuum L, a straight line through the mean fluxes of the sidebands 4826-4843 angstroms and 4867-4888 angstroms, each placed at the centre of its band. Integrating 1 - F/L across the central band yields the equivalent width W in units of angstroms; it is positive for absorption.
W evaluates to 0.2 angstroms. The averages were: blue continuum 14.8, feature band 12.8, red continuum 11.1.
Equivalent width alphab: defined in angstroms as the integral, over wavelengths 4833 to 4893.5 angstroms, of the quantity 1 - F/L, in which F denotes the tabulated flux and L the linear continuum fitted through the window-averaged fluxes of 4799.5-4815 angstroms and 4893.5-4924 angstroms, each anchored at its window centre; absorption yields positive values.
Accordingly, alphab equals 3.5 angstroms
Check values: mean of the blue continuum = 17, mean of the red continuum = 9.85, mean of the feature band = 12.3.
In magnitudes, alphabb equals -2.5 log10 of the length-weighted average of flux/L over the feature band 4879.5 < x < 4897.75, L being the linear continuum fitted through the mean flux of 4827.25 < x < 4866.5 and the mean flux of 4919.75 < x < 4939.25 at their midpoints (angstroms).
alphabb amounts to 0.10 mag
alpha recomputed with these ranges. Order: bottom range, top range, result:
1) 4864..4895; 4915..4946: 0.84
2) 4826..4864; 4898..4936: 0.71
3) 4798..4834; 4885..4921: 0.63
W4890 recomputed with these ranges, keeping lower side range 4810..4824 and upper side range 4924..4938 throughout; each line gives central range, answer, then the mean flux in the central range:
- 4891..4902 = 0.09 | 10.5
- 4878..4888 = 0.20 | 10.3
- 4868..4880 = 0.13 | 11.5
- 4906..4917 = 0.07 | 9.74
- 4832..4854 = 0.06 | 14.2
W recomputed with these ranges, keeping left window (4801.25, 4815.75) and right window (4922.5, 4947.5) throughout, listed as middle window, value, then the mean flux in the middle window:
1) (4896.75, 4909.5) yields 1.2 angstroms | 10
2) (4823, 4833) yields 0.6 angstroms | 15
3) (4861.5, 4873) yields 1.1 angstroms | 12.1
